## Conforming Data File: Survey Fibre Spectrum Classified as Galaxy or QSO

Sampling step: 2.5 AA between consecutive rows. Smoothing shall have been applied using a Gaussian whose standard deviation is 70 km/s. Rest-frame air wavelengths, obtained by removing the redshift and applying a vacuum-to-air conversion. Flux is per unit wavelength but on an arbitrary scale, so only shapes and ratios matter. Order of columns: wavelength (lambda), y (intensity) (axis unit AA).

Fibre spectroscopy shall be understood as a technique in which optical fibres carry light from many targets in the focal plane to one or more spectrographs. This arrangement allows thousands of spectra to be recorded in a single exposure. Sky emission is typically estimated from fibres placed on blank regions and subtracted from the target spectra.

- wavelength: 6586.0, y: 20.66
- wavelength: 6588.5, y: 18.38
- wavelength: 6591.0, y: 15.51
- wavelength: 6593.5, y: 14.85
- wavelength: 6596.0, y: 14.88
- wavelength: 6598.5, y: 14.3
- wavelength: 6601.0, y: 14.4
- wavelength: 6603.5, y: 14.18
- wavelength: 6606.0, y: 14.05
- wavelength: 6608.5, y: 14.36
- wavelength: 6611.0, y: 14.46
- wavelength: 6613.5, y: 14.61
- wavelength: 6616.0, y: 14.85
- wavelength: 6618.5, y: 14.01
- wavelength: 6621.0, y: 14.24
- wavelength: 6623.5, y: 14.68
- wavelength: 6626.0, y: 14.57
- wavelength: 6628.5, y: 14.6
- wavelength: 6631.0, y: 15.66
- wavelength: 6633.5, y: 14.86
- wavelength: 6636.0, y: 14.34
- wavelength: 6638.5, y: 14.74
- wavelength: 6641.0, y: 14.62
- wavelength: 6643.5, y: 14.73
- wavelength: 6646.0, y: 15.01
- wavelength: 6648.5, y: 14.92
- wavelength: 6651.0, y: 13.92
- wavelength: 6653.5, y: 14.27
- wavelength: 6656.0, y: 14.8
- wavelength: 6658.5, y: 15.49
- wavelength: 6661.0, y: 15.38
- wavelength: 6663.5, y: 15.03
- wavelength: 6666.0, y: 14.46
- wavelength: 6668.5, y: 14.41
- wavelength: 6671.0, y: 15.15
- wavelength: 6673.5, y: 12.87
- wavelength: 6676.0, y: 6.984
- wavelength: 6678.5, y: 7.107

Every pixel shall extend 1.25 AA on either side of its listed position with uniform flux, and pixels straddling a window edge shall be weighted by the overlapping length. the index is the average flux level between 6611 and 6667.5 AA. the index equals 14.7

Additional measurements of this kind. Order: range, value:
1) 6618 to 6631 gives 14.6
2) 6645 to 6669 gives 14.8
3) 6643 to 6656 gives 14.6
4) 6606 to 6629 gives 14.5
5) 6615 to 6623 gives 14.4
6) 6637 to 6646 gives 14.7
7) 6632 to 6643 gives 14.7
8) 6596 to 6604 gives 14.4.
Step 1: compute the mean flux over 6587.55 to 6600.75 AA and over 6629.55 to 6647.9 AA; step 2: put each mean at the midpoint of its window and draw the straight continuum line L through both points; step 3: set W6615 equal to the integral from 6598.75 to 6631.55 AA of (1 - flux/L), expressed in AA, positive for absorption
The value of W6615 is 1.5 AA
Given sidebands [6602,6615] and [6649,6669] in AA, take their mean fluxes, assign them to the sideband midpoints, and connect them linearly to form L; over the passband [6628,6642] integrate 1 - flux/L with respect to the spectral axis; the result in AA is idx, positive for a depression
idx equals -0.26 AA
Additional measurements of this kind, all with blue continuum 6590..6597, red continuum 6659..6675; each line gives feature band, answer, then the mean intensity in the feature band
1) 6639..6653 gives 0.02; 14.6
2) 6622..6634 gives -0.06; 14.9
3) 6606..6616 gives 0.31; 14.5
